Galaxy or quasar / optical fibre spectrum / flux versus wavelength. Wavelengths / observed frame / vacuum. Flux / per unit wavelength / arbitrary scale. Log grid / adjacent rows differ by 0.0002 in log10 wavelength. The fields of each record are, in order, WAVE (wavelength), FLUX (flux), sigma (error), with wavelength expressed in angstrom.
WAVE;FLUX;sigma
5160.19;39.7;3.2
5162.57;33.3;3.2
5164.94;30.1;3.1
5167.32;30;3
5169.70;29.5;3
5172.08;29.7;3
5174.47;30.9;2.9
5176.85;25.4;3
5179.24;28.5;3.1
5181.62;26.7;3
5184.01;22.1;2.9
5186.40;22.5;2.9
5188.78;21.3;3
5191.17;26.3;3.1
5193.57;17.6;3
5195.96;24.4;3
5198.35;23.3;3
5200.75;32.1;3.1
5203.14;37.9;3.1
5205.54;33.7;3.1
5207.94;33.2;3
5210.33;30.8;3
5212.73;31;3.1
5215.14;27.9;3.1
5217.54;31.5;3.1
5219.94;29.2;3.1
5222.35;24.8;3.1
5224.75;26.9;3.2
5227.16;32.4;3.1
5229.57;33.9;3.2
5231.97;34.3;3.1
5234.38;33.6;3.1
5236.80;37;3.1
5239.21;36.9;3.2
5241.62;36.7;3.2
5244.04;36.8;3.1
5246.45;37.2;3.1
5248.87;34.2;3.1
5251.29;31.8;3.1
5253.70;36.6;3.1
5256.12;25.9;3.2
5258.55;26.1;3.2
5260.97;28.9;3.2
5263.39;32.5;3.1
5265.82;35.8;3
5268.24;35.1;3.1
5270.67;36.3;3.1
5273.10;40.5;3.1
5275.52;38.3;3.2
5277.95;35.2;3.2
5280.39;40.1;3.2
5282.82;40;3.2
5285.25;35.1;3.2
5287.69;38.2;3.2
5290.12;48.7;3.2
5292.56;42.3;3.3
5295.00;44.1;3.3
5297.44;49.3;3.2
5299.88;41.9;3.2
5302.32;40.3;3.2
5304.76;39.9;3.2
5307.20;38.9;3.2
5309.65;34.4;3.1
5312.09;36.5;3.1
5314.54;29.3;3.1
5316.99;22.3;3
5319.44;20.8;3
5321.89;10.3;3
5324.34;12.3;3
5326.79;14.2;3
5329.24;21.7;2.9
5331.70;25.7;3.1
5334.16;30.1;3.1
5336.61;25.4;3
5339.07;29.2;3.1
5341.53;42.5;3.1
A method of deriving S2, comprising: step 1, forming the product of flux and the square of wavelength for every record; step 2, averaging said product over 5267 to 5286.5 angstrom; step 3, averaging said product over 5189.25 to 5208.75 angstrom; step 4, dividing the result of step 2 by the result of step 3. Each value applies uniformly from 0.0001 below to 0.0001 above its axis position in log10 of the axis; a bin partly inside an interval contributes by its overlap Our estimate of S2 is 1.4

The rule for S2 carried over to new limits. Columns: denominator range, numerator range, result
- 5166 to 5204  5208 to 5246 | 1.23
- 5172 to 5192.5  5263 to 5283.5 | 1.50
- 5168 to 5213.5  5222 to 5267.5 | 1.21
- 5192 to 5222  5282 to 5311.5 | 1.45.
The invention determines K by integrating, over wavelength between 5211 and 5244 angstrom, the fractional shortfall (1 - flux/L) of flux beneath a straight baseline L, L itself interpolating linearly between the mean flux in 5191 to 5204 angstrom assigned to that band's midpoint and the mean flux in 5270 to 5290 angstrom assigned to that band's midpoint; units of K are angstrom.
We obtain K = -1.1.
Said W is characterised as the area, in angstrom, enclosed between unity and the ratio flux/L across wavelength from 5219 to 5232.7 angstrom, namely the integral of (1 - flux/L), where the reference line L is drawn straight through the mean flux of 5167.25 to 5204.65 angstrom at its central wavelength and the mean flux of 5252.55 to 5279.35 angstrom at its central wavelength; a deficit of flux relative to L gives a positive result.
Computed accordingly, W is 0.1 angstrom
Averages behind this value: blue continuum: 26.7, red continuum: 33.8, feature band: 30.1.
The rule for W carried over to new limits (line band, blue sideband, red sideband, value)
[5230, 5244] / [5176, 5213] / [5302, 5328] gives -4.5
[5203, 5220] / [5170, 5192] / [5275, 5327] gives -2.1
